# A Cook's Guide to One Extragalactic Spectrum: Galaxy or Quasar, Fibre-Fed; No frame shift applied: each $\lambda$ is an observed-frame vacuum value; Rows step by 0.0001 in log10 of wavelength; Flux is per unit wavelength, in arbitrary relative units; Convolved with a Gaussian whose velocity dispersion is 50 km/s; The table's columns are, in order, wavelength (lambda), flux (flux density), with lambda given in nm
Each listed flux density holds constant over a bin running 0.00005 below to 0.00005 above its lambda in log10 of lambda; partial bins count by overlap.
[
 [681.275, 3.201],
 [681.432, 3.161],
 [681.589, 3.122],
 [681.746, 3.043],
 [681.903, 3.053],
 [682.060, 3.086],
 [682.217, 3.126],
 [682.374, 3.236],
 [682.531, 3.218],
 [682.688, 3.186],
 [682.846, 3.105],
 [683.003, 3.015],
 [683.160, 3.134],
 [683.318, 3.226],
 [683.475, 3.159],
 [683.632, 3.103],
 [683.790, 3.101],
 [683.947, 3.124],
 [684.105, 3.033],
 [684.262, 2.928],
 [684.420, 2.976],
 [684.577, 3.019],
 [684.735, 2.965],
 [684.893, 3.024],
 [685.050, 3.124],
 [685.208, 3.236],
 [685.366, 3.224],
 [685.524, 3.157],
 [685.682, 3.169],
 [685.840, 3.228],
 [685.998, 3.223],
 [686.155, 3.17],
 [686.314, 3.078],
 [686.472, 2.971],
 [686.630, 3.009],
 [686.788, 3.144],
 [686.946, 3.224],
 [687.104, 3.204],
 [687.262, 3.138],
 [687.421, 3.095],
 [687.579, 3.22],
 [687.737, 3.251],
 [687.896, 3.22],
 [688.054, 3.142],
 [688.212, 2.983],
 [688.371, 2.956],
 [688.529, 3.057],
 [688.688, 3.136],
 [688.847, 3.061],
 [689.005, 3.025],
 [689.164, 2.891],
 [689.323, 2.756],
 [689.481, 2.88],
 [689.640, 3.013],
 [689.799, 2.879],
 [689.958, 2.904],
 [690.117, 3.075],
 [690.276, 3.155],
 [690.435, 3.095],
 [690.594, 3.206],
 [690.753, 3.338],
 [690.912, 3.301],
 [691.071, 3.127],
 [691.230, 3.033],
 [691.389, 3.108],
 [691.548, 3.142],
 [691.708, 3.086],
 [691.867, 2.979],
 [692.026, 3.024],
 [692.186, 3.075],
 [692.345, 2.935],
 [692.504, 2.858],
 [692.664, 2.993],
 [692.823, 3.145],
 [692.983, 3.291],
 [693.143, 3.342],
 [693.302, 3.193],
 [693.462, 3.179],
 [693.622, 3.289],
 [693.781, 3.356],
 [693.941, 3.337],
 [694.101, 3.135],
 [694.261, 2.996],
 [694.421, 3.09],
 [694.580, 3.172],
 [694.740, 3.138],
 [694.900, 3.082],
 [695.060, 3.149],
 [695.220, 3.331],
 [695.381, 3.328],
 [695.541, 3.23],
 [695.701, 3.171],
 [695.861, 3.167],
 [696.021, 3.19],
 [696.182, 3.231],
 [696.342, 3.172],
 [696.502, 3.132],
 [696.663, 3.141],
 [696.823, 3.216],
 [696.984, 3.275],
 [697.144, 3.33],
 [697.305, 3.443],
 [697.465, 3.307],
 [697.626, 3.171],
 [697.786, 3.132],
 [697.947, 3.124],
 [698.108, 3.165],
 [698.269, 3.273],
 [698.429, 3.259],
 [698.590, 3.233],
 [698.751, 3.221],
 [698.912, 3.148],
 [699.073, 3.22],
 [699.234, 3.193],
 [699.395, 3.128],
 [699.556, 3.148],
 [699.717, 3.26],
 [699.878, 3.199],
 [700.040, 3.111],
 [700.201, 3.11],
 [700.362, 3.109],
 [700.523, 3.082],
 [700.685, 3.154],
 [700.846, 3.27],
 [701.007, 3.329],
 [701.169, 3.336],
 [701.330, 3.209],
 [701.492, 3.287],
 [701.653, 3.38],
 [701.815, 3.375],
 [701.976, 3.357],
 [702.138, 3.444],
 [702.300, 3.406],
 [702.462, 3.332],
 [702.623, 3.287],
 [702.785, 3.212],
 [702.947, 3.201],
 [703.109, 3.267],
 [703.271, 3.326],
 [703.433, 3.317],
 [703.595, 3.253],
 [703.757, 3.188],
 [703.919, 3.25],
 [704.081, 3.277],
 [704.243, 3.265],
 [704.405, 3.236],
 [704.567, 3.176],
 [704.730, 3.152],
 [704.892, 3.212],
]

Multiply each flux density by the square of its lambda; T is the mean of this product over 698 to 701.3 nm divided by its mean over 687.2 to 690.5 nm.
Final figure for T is 1.1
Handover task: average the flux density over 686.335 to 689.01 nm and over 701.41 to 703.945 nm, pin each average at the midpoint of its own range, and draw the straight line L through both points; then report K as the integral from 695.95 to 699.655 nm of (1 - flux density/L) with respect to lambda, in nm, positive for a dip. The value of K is 0.04 nm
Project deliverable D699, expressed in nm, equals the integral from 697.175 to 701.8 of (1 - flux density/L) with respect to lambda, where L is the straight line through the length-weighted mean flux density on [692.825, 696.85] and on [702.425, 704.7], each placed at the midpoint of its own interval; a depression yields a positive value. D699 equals 0.02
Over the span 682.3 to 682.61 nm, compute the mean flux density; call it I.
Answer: 3.23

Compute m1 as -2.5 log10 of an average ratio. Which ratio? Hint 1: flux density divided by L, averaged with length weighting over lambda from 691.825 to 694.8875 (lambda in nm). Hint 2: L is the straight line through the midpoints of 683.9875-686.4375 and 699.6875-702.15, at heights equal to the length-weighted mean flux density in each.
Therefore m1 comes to 0.01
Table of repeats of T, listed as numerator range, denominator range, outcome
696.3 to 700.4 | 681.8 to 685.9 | 1.07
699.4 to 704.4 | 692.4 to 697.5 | 1.04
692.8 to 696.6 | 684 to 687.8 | 1.05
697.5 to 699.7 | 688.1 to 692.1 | 1.07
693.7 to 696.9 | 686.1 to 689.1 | 1.05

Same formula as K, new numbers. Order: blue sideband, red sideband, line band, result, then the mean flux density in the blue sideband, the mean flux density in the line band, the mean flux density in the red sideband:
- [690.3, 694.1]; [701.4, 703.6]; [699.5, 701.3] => 0.050 nm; 3.15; 3.19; 3.32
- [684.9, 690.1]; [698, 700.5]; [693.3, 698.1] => -0.082 nm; 3.09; 3.21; 3.18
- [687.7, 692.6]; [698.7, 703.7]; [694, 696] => -0.019 nm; 3.05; 3.17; 3.25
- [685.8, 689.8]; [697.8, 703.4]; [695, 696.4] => -0.019 nm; 3.08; 3.22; 3.24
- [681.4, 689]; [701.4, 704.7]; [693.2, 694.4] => -0.004 nm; 3.11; 3.21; 3.29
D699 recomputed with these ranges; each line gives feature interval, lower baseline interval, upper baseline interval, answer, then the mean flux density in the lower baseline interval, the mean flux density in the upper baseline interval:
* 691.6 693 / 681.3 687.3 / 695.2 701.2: 0.06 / 3.12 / 3.21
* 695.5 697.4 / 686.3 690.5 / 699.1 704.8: -0.03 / 3.06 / 3.25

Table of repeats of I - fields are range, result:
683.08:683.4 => 3.18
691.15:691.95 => 3.07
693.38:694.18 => 3.26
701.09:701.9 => 3.32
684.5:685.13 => 3.03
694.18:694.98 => 3.1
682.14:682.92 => 3.17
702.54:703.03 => 3.24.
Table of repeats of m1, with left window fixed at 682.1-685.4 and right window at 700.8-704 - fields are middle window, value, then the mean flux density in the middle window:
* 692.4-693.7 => 0.02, 3.16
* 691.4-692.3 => 0.05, 3.06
